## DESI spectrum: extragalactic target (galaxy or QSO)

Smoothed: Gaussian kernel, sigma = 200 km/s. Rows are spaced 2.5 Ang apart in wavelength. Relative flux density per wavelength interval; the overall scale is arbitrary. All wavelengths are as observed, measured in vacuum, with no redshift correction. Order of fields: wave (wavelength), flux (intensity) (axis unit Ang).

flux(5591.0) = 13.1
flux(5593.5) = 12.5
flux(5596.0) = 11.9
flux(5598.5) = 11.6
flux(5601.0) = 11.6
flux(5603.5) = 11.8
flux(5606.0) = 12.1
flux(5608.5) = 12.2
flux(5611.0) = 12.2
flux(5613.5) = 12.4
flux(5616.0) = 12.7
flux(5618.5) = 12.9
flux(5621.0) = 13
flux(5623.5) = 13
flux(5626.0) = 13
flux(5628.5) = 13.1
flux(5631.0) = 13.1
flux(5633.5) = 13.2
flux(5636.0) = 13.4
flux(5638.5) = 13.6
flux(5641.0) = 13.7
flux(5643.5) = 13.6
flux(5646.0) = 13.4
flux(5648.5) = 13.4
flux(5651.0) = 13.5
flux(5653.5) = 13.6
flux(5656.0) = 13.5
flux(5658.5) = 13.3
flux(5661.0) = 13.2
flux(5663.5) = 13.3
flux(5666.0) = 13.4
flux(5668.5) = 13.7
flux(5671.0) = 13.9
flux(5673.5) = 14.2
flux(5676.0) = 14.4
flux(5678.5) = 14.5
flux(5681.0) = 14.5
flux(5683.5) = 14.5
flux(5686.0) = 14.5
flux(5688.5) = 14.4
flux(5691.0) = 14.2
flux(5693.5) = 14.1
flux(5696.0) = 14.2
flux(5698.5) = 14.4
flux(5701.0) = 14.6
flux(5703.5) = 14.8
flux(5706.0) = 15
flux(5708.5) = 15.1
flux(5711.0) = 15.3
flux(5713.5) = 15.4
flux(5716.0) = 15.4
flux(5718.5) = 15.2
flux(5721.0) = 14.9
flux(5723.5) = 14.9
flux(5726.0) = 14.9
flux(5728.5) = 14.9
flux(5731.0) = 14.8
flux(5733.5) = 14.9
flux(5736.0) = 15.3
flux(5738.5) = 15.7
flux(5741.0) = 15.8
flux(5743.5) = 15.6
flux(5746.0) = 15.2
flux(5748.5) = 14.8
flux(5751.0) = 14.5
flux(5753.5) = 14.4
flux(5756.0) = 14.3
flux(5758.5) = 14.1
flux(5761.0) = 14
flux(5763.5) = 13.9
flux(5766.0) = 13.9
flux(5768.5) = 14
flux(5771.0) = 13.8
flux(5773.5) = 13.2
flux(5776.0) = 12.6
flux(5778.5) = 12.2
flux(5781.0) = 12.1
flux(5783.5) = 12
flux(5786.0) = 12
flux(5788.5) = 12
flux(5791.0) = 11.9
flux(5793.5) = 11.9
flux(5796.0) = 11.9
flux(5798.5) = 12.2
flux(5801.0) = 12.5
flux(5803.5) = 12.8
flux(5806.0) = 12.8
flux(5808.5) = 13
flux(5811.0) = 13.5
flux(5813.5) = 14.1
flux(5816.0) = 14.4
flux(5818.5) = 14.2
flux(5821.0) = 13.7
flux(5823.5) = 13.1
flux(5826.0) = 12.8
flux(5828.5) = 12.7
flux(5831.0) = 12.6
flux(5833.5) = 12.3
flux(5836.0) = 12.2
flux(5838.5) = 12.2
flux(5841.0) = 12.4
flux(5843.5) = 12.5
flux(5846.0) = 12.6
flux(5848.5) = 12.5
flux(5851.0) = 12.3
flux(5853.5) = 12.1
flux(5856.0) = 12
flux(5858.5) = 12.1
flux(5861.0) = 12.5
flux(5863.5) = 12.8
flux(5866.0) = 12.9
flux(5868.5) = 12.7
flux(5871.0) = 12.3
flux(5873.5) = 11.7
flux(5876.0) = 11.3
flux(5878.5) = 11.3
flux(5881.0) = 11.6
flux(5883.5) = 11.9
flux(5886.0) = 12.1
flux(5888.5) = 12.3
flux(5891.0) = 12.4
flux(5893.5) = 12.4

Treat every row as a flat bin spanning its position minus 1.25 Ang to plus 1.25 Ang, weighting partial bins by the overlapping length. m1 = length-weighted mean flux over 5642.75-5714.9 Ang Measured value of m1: 14.1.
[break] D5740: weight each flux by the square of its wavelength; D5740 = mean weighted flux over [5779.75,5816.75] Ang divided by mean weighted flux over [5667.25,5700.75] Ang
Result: 0.9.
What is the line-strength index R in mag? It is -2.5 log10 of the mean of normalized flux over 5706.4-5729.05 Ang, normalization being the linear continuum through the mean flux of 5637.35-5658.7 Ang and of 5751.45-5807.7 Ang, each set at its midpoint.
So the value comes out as -0.145 mag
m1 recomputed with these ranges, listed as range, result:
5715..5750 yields 15.2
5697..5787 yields 14.4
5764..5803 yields 12.6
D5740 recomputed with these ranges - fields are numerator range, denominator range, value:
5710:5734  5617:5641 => 1.18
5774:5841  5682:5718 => 0.89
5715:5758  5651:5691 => 1.10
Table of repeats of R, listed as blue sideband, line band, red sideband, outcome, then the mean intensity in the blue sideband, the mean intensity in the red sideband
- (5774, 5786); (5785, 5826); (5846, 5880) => -0.055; 12.3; 12.2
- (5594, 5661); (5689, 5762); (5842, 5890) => -0.179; 12.9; 12.2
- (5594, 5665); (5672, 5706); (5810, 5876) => -0.126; 12.9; 12.7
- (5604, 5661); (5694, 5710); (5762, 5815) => -0.135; 13.1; 12.8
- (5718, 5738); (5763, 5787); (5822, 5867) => 0.084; 15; 12.5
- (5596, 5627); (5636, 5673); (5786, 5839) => -0.090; 12.4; 12.8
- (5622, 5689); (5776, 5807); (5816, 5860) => 0.061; 13.7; 12.7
